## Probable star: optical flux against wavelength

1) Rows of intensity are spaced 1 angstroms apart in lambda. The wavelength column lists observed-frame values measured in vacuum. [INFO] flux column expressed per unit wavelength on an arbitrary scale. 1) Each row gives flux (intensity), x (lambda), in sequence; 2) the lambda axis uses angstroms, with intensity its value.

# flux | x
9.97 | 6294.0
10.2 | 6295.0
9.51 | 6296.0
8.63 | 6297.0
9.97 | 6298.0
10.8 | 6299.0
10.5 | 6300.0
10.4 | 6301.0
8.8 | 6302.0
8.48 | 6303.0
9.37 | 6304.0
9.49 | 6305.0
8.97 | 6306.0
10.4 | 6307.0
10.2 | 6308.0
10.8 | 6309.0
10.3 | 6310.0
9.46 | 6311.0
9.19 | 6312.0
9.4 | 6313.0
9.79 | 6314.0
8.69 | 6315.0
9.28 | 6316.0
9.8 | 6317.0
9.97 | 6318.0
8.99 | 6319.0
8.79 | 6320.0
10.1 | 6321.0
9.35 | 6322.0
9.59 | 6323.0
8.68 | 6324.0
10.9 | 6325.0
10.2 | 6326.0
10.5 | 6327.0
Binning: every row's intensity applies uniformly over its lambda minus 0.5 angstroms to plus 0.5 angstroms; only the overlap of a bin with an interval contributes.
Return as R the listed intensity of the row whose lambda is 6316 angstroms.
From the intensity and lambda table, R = 9.28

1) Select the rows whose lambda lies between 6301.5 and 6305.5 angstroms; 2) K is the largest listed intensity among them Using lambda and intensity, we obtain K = 9.49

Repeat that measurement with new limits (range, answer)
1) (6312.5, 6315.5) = 9.79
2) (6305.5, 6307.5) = 10.4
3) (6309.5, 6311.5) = 10.3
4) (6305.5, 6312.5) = 10.8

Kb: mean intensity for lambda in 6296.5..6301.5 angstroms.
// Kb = 10.1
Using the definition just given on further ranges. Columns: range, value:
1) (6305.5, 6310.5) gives 10.1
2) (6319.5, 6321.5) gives 9.45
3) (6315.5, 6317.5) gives 9.54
